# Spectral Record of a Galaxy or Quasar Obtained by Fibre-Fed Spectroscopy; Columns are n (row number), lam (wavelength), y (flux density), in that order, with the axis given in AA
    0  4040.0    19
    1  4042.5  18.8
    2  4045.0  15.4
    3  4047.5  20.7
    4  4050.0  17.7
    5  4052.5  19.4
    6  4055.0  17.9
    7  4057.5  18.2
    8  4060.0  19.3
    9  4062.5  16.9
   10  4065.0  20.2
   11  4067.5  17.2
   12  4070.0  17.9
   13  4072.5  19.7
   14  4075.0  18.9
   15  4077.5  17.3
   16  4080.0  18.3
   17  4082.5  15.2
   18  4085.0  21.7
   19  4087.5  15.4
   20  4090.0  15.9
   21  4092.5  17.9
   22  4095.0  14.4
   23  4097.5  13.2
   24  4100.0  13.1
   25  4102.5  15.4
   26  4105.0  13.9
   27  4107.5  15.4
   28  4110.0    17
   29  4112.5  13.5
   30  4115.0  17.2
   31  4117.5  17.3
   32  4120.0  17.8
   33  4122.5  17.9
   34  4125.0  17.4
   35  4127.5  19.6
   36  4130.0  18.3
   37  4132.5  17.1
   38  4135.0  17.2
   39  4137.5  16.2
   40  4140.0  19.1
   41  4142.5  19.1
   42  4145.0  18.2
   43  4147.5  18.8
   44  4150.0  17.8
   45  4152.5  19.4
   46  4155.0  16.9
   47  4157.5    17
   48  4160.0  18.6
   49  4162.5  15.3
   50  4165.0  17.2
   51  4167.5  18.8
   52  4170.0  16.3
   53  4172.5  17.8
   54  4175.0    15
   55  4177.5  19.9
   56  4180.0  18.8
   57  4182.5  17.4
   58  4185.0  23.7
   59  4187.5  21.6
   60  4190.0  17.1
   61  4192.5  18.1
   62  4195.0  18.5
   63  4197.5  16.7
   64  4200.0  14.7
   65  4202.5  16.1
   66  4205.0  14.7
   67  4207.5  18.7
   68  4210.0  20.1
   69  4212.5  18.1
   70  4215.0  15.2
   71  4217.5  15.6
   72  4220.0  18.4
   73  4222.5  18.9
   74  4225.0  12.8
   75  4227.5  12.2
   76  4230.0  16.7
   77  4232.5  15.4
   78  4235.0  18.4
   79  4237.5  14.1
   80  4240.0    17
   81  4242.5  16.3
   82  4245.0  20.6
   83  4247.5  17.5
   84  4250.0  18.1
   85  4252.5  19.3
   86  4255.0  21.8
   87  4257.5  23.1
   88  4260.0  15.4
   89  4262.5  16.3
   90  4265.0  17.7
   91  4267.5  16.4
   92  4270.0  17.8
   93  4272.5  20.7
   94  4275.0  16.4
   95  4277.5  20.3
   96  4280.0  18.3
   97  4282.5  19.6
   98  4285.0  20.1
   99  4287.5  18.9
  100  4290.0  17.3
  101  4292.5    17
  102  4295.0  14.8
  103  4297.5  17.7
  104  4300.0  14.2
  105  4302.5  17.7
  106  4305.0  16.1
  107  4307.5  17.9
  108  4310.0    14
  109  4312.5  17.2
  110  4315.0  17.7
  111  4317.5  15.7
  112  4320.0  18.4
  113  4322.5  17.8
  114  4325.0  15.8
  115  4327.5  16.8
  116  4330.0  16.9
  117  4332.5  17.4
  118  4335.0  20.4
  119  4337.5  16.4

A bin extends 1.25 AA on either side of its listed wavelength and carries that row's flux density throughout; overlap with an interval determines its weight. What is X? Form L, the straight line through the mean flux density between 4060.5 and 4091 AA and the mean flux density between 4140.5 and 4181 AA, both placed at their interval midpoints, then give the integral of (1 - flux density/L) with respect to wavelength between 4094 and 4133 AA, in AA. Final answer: 3.8 AA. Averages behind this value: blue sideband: 17.9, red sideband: 17.8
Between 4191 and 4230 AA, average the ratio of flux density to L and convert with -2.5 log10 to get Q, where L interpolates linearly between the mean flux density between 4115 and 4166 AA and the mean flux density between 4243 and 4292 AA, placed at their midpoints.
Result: 0.10 mag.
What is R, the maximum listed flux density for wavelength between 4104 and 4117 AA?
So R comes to 17.2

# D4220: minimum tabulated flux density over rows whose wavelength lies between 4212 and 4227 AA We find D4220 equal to 12.8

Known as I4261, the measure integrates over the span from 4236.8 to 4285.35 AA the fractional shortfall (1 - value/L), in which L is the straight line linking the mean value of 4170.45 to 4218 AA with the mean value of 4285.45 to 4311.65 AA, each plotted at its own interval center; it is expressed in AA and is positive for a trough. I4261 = -3.7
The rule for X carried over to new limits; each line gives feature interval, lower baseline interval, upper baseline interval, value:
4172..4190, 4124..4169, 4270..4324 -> -1.30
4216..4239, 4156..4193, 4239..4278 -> 3.10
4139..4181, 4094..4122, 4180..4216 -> -2.54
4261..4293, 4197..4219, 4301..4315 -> -3.02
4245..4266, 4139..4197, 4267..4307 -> -1.06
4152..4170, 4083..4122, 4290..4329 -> -1.44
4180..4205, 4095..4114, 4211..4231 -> -3.85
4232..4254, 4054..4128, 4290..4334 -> -0.97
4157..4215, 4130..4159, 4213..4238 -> -3.17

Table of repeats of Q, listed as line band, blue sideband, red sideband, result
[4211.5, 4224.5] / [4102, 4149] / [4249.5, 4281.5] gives 0.072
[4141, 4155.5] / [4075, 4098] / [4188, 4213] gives -0.081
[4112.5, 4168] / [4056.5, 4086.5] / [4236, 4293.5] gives 0.037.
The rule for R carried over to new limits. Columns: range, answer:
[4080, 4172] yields 21.7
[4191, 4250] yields 20.6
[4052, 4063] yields 19.4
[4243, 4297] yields 23.1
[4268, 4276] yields 20.7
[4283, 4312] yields 20.1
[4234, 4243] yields 18.4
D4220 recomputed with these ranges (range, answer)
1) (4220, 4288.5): 12.2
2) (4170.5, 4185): 15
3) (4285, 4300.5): 14.2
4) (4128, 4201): 14.7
